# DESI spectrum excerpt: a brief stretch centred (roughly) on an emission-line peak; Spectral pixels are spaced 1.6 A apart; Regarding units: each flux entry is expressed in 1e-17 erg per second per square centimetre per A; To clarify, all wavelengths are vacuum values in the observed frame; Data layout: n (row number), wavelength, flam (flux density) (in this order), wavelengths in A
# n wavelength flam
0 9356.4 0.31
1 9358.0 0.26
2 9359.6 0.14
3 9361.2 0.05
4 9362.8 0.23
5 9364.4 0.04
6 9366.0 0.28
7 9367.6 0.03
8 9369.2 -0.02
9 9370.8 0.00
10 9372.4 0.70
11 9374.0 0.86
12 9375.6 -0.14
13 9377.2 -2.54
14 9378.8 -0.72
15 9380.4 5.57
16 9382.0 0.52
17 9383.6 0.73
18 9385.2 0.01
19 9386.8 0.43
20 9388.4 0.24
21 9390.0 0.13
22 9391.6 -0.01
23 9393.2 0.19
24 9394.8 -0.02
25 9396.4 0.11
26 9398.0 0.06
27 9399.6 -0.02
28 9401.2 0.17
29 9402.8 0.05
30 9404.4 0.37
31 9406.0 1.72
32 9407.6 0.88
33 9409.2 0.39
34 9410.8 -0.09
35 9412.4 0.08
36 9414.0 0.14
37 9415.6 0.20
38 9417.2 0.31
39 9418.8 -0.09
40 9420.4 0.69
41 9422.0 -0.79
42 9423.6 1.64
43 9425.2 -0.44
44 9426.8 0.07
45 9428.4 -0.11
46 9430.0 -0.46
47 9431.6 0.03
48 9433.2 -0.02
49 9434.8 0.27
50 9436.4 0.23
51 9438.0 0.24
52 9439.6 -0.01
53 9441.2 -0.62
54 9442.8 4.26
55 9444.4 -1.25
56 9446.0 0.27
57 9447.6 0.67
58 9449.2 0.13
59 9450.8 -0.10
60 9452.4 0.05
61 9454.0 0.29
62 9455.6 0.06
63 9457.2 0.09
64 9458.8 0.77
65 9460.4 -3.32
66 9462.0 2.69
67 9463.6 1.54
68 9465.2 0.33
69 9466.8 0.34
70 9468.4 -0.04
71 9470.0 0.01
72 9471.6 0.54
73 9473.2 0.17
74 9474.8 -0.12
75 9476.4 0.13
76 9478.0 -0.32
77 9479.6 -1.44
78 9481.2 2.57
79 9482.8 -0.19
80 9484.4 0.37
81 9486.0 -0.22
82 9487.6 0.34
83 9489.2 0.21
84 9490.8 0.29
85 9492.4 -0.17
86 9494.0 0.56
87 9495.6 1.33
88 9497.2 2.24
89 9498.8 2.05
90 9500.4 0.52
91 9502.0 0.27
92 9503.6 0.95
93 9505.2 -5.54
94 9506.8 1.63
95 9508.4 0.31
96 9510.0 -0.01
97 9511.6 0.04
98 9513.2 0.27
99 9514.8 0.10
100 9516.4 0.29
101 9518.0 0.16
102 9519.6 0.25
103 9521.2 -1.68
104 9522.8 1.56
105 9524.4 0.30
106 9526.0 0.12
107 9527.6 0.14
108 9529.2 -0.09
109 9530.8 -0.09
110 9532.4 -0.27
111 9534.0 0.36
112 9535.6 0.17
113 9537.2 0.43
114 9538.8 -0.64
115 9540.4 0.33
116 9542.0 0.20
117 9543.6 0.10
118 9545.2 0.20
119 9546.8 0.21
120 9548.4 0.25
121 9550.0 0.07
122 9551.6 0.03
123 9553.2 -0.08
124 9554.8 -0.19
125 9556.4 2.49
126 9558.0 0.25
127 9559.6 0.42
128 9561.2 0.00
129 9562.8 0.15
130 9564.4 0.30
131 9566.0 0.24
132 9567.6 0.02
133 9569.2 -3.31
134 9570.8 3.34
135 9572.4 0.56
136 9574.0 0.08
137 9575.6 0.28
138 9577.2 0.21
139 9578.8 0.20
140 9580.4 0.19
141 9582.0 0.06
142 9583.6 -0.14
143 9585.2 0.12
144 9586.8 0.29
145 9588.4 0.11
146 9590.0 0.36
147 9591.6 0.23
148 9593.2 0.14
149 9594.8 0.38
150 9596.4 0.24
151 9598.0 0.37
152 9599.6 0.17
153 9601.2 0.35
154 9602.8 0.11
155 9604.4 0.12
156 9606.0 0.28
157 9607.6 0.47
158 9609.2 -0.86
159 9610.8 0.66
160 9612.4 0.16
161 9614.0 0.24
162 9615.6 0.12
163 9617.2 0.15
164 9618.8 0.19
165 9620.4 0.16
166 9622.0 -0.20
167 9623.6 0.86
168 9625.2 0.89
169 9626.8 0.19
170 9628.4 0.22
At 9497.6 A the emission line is [O III]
